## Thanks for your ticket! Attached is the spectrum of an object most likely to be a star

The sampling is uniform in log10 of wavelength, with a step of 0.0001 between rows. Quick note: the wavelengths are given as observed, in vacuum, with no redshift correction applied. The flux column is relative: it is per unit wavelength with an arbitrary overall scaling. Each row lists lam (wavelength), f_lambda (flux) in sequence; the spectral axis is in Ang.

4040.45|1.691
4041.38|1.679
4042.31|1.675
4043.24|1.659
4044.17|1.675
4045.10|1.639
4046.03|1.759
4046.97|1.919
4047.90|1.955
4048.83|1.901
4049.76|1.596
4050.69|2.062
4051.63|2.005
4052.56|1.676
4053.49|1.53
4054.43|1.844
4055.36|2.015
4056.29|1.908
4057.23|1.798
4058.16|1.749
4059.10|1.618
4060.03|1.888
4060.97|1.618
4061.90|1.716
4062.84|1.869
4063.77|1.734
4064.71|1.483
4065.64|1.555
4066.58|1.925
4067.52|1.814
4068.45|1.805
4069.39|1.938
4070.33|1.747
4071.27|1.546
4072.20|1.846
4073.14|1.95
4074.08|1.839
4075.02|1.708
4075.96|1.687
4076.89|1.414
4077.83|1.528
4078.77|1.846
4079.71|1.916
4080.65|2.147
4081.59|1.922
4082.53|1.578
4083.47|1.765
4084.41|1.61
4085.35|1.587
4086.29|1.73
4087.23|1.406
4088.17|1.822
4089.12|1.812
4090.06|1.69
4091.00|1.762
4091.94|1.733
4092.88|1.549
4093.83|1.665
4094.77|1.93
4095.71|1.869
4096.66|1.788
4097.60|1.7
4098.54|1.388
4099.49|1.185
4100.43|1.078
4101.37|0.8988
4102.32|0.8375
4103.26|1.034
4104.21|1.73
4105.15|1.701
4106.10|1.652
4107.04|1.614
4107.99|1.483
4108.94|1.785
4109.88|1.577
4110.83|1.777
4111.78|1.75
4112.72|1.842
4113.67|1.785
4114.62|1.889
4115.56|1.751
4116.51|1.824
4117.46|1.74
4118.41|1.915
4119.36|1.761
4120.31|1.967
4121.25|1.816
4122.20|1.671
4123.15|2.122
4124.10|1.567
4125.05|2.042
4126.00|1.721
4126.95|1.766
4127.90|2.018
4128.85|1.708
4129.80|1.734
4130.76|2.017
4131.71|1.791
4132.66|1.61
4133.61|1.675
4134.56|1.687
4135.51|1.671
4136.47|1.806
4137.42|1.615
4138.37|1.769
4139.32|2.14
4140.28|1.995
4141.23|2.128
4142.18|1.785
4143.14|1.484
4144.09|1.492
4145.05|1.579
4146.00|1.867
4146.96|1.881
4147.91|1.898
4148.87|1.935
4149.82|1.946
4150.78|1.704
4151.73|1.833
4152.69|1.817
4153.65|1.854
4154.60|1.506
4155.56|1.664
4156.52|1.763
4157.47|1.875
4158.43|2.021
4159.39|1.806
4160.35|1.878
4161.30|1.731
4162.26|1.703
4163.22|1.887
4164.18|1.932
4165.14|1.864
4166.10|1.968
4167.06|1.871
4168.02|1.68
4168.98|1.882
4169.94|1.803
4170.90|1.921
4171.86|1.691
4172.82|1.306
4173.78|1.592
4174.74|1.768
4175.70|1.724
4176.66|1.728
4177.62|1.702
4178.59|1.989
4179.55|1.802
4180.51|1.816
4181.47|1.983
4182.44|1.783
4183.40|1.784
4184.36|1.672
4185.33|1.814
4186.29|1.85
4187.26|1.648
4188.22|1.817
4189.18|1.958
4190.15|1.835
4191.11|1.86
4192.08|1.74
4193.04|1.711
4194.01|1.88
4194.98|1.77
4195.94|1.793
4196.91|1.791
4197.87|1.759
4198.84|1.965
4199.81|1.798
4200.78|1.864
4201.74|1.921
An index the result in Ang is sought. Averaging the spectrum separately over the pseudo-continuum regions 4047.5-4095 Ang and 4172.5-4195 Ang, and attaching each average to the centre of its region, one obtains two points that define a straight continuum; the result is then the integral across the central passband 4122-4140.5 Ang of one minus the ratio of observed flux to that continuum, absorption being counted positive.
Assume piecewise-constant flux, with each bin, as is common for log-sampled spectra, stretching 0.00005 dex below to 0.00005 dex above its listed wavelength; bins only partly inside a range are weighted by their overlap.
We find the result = -0.4 Ang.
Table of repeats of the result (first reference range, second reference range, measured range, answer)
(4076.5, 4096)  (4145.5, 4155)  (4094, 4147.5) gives 2.35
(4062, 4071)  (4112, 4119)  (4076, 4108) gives 3.31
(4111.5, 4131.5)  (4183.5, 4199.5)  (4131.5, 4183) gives 0.76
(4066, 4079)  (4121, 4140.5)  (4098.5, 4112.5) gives 2.67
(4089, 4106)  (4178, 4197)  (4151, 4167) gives -0.92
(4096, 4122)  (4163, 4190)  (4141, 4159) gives -0.70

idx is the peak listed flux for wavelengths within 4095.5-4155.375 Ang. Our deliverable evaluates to 2.14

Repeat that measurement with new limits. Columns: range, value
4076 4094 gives 2.147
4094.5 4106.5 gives 1.93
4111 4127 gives 2.122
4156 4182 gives 2.021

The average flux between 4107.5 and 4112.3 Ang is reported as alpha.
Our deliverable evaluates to 1.68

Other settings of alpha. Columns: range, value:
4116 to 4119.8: 1.81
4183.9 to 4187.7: 1.74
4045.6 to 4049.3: 1.88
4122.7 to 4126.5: 1.86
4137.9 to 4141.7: 2.01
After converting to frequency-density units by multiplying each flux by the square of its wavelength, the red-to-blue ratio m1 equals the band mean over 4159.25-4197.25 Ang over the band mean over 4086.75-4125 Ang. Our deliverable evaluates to 1.12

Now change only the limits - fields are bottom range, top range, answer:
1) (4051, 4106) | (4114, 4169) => 1.11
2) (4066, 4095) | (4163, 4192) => 1.08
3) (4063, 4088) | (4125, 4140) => 1.06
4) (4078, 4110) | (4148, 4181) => 1.15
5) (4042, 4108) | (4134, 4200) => 1.11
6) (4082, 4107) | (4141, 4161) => 1.18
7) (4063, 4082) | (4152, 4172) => 1.07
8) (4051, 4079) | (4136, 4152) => 1.08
